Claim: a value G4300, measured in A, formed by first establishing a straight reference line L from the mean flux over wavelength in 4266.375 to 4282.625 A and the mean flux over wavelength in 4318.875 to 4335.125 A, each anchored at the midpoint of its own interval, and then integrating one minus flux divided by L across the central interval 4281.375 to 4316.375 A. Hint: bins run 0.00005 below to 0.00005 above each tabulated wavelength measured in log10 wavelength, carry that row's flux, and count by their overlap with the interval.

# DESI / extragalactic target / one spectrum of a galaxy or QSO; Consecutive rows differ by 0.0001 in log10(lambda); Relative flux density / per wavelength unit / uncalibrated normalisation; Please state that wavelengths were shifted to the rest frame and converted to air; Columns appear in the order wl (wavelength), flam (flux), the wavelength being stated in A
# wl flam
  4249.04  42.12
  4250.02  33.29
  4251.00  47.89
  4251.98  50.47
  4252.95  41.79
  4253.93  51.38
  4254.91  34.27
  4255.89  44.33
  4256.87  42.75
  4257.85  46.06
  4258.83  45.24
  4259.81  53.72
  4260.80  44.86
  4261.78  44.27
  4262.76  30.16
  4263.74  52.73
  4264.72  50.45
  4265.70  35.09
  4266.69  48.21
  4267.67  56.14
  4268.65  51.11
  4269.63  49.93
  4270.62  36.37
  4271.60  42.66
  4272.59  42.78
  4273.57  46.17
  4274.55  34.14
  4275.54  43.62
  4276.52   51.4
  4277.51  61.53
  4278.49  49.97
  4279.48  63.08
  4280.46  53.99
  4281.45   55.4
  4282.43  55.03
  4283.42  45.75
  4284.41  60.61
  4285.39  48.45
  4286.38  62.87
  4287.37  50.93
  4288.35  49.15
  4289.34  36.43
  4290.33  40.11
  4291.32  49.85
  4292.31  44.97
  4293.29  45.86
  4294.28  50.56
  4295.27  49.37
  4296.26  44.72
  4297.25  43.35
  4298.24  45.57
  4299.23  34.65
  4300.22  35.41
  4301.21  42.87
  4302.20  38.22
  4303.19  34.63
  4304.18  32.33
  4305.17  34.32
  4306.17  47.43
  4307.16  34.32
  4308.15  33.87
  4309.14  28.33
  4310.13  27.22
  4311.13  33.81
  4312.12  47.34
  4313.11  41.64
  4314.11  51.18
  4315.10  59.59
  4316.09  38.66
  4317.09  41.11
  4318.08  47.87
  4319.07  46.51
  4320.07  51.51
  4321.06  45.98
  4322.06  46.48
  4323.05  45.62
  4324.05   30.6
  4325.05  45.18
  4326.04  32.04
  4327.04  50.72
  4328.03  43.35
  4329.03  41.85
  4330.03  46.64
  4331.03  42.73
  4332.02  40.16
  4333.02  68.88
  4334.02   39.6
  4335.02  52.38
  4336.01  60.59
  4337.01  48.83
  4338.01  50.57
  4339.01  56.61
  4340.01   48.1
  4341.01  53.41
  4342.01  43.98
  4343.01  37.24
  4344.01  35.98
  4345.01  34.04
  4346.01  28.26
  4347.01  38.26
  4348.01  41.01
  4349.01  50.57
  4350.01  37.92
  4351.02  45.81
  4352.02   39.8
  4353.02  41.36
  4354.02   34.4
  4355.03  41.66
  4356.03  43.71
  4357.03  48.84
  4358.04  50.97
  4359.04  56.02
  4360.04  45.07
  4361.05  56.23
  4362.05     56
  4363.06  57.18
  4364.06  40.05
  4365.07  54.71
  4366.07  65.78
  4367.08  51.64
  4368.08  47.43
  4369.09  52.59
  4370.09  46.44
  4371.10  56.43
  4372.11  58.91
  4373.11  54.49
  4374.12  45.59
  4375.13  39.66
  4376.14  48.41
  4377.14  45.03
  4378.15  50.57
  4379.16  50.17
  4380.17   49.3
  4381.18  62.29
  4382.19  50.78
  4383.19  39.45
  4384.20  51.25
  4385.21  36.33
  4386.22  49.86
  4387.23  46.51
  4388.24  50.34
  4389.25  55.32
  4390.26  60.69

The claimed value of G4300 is 2.85 A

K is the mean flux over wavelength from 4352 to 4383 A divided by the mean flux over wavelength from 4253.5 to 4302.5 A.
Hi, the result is 1.1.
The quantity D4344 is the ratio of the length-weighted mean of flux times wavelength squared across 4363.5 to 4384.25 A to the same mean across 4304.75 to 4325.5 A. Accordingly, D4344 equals 1.24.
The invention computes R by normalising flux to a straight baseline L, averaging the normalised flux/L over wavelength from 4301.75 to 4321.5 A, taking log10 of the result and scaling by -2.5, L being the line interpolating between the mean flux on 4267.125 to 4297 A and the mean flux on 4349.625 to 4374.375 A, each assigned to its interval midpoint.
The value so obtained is 0.20 mag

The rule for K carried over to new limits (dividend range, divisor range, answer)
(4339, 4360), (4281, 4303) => 0.92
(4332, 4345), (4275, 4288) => 0.90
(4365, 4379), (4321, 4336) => 1.13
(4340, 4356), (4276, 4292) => 0.78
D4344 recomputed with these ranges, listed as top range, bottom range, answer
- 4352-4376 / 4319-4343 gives 1.07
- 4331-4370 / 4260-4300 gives 1.03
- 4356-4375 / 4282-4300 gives 1.13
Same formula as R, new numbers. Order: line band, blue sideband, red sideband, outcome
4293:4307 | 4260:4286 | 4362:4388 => 0.19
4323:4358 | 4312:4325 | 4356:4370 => 0.11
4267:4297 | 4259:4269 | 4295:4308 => -0.14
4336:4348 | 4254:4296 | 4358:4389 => 0.13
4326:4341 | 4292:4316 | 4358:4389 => -0.09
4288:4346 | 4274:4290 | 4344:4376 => 0.14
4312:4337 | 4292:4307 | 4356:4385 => -0.04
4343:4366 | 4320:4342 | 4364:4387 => 0.09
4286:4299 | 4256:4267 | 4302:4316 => -0.15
